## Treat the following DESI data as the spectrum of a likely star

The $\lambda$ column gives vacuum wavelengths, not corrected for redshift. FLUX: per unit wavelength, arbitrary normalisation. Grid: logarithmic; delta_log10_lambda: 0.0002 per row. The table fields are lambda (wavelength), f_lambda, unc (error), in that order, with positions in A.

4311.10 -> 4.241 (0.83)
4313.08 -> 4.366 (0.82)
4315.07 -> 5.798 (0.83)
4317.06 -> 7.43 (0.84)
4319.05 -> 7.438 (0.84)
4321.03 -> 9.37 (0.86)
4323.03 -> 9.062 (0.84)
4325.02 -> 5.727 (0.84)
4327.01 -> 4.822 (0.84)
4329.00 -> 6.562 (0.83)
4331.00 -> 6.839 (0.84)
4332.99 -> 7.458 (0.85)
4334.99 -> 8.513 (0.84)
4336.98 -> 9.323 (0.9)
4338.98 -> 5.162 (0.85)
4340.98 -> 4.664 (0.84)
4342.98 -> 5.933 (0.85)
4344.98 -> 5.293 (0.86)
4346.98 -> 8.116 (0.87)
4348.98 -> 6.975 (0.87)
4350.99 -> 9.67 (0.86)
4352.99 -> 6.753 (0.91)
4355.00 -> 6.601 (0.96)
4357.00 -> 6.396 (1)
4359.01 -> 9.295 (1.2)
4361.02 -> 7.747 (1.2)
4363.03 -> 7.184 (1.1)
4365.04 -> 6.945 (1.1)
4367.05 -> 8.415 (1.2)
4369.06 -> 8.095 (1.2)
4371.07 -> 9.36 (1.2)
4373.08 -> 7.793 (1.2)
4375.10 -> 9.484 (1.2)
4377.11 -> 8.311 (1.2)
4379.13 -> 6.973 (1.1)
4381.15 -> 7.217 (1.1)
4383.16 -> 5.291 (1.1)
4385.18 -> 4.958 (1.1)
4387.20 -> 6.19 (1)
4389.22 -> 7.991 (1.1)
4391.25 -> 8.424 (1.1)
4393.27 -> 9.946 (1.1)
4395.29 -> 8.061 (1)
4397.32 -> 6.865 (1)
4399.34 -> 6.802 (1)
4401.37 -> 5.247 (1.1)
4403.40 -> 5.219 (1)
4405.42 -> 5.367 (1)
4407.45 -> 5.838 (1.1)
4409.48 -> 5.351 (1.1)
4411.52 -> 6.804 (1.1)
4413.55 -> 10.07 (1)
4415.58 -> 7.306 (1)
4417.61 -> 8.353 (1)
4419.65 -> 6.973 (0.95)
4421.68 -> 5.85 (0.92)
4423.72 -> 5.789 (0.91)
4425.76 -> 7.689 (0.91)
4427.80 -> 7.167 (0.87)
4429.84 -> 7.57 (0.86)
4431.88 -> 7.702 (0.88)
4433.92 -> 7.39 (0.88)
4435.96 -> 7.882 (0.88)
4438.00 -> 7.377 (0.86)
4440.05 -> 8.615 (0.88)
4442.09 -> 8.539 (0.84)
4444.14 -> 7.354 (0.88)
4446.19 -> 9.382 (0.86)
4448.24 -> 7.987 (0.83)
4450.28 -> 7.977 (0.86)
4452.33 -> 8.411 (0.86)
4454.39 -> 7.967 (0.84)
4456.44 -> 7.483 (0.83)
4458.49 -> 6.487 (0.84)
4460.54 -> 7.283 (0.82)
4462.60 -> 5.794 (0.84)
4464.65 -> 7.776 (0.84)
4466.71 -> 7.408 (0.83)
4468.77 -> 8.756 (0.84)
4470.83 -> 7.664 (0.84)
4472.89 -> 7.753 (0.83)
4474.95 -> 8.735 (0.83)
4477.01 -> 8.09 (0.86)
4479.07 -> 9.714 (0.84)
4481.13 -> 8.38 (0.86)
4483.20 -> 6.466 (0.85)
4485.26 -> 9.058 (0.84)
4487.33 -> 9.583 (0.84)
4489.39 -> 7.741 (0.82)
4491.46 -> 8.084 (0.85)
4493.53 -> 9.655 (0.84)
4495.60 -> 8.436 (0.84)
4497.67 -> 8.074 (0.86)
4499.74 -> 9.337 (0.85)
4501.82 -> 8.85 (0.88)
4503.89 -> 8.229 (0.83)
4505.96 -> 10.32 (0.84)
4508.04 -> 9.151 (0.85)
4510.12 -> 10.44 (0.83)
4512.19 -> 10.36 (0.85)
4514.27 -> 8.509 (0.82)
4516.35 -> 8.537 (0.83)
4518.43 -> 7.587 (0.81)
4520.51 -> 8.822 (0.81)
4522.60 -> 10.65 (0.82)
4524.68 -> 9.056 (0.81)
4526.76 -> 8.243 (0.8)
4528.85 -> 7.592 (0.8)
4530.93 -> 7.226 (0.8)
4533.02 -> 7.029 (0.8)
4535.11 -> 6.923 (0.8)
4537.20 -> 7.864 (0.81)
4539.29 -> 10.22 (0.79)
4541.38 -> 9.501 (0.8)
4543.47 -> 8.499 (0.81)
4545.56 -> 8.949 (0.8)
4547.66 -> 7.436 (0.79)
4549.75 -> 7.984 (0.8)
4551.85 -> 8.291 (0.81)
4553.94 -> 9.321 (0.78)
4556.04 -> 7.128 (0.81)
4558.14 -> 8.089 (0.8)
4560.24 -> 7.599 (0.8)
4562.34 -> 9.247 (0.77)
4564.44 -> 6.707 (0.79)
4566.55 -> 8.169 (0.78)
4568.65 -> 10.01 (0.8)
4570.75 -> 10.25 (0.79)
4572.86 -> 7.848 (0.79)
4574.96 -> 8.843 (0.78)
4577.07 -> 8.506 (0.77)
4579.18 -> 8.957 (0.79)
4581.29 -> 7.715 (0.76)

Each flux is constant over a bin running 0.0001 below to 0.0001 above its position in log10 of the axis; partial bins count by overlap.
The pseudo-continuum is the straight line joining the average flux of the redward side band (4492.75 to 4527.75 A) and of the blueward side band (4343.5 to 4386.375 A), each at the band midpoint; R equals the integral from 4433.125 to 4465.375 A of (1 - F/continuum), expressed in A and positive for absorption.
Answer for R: 2.5 A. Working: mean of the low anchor 7.45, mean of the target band 7.73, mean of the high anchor 9.07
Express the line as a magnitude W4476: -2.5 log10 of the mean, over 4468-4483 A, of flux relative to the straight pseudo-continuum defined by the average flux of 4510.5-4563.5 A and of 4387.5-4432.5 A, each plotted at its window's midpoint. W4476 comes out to -0.07 mag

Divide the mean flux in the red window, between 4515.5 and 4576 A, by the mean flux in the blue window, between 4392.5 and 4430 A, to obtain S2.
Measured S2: 1.21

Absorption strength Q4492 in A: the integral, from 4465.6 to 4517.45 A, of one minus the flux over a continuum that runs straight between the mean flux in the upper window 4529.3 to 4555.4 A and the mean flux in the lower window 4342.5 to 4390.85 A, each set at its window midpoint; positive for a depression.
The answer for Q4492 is -4.5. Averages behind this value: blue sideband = 7.4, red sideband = 8.24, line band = 8.69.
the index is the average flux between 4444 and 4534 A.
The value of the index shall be 8.36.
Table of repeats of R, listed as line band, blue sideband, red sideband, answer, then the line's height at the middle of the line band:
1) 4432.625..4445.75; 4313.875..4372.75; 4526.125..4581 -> -0.3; 7.75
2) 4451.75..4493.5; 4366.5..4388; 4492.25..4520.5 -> 3.1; 8.61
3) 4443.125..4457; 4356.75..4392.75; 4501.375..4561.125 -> 0.0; 8.07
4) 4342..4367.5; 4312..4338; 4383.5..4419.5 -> -0.9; 7.06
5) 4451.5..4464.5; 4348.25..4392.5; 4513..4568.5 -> 1.1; 7.95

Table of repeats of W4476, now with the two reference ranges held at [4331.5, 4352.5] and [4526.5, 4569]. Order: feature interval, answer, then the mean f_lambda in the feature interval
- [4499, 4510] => -0.17 mag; 9.27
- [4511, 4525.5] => -0.14 mag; 9.09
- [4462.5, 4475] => 0.00 mag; 7.76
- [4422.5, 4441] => 0.02 mag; 7.44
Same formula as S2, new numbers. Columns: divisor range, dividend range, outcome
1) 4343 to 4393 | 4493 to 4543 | 1.17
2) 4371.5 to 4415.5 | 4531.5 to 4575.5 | 1.18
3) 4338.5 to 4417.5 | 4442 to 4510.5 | 1.16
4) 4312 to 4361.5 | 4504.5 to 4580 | 1.23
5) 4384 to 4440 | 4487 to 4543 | 1.24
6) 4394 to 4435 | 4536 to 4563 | 1.23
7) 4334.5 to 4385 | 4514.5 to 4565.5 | 1.12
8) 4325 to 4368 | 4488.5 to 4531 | 1.26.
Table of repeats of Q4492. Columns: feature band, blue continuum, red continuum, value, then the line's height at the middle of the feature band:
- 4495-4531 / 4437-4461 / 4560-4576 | -2.6 A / 8.31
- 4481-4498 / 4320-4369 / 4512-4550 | -0.5 A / 8.17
